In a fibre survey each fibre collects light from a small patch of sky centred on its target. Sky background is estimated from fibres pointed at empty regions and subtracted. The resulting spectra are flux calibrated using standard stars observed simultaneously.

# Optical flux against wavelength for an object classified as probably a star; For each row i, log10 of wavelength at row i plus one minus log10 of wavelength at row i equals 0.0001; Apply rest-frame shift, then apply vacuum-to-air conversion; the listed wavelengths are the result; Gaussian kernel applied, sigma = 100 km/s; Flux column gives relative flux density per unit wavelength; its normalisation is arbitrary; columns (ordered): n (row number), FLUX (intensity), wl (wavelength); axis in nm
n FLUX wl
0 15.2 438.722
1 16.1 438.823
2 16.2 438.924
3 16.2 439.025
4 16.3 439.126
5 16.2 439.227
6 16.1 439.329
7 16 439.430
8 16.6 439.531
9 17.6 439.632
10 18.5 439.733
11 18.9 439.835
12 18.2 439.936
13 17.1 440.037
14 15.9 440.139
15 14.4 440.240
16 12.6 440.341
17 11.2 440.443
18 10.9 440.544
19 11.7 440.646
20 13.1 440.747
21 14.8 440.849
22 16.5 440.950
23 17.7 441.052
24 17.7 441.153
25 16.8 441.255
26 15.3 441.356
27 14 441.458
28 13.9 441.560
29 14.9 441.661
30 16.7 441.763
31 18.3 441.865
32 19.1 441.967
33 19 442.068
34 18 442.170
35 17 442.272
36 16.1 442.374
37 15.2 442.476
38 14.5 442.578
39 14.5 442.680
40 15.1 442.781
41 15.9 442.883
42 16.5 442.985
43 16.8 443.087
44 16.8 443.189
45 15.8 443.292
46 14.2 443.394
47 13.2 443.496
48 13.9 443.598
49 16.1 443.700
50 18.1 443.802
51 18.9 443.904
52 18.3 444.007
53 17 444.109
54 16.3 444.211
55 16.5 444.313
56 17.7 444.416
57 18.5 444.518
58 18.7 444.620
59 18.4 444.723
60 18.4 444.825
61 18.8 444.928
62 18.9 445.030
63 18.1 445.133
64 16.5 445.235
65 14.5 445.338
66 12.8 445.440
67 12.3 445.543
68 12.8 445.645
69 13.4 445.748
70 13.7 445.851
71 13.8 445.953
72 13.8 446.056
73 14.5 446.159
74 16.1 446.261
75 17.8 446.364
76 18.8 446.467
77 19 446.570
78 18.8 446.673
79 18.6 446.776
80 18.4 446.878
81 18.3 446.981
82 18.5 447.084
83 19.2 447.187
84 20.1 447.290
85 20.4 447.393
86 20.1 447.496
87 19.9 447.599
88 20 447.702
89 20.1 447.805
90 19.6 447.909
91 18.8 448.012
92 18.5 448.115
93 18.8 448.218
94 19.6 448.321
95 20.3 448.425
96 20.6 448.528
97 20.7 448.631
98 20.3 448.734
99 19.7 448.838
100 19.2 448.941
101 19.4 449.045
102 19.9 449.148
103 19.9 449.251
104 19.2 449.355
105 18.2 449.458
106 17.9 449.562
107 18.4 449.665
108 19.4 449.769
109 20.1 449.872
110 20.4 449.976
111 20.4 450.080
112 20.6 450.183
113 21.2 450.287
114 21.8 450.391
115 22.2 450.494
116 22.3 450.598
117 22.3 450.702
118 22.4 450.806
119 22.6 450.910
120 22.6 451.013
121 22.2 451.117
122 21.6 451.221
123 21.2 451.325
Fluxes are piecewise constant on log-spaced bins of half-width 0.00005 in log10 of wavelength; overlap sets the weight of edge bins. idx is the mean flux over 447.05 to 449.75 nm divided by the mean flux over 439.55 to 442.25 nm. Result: 1.23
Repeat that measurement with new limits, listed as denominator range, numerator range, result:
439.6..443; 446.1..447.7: 1.18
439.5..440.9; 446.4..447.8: 1.28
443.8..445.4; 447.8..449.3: 1.11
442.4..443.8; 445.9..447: 1.11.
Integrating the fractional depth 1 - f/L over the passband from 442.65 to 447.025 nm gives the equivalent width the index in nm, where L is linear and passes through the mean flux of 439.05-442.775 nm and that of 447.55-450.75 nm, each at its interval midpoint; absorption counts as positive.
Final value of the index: 0.35 nm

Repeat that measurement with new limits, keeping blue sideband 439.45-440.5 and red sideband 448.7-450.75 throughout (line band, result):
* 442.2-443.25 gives 0.08 nm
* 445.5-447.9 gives 0.19 nm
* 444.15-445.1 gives 0.00 nm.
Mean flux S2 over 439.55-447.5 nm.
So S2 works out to 16.4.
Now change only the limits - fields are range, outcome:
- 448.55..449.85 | 19.4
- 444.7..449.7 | 18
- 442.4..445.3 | 16.7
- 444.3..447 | 16.6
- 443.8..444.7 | 17.8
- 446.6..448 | 19.4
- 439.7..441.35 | 15.3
